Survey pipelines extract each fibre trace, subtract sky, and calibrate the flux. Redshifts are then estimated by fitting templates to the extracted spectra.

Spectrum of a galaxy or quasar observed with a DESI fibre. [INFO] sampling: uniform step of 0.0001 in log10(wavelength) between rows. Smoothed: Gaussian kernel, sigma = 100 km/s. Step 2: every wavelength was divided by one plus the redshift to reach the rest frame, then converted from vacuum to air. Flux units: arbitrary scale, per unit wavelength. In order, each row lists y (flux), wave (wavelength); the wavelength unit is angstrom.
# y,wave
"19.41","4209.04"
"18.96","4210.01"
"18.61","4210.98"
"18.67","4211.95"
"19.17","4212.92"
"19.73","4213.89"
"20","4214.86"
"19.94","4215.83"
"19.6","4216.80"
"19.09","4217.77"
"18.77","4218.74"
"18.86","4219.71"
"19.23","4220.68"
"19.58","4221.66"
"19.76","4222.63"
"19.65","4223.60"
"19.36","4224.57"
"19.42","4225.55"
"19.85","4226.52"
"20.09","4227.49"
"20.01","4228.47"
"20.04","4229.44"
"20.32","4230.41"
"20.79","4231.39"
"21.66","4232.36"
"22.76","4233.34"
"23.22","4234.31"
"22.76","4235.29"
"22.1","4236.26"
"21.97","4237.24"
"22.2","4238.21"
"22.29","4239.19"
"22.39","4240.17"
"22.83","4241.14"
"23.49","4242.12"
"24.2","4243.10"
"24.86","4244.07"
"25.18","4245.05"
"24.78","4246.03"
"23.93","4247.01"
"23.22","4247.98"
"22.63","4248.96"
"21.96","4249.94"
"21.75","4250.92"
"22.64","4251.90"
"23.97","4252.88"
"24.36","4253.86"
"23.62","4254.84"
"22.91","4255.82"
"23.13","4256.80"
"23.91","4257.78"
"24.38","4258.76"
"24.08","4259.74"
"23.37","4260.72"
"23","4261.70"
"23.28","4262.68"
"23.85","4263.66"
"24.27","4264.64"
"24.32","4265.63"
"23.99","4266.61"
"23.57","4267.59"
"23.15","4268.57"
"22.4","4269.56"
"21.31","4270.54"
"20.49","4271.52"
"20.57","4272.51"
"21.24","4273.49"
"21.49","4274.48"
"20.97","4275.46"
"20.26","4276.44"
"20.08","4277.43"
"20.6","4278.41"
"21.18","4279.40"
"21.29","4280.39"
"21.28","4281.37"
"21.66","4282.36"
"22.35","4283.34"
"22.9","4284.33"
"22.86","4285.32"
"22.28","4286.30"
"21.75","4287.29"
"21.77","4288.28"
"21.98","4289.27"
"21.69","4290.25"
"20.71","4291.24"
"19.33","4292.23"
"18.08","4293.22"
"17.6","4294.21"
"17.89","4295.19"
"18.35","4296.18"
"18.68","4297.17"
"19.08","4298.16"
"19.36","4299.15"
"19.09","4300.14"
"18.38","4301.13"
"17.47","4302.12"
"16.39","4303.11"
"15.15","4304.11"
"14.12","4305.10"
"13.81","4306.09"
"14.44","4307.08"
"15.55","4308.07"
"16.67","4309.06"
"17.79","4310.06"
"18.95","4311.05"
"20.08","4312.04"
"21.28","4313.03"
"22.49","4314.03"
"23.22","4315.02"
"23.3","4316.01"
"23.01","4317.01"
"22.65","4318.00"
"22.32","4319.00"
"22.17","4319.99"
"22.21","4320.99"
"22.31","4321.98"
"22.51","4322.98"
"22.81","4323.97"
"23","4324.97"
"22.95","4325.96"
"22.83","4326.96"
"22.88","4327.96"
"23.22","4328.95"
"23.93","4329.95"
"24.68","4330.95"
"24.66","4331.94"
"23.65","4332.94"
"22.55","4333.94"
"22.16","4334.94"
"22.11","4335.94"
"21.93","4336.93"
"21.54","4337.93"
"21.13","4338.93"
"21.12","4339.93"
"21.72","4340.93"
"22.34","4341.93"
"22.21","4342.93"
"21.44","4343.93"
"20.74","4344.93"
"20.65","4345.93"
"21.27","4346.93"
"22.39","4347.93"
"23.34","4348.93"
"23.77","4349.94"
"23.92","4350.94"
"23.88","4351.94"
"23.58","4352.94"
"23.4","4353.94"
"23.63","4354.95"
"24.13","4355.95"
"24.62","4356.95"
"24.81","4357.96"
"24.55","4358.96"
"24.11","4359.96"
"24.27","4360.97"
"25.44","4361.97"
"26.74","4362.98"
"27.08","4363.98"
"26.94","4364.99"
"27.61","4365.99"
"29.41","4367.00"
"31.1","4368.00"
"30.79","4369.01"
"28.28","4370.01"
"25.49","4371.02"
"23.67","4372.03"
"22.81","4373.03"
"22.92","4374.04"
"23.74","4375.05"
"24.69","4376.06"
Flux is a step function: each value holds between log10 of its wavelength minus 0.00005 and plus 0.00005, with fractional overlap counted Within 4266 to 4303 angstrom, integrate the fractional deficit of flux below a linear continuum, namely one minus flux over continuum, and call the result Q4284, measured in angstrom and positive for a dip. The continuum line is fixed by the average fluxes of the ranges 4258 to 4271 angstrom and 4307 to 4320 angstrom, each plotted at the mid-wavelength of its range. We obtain 2.6 angstrom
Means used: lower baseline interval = 23.5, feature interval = 20.7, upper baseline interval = 20.4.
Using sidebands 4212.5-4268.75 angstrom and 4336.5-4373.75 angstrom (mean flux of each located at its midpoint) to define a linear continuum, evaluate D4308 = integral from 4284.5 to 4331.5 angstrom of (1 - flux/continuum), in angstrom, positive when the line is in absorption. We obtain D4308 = 6.1 angstrom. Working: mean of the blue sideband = 22.1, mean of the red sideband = 24.2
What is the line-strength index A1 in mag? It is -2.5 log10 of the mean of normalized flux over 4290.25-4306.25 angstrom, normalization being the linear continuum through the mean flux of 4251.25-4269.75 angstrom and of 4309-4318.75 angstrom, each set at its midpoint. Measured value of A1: 0.22 mag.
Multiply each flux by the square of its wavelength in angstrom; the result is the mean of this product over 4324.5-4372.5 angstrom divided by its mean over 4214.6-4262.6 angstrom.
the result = 1.15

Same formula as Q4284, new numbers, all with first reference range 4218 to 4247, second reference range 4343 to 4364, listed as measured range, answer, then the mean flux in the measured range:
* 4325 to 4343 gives 0.5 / 22.7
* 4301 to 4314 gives 3.3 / 17.1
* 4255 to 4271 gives -1.0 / 23.4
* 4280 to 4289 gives 0.1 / 22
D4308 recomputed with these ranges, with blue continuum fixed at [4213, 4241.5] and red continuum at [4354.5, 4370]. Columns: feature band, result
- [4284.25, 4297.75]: 1.7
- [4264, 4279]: 0.4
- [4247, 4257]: -0.6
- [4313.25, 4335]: 1.6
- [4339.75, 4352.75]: 1.8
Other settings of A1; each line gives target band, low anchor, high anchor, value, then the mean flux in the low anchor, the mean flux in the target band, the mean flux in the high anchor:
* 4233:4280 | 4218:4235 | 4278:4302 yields -0.13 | 20.2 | 22.8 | 20.4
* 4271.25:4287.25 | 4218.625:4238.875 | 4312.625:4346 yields 0.01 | 20.6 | 21.4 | 22.5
